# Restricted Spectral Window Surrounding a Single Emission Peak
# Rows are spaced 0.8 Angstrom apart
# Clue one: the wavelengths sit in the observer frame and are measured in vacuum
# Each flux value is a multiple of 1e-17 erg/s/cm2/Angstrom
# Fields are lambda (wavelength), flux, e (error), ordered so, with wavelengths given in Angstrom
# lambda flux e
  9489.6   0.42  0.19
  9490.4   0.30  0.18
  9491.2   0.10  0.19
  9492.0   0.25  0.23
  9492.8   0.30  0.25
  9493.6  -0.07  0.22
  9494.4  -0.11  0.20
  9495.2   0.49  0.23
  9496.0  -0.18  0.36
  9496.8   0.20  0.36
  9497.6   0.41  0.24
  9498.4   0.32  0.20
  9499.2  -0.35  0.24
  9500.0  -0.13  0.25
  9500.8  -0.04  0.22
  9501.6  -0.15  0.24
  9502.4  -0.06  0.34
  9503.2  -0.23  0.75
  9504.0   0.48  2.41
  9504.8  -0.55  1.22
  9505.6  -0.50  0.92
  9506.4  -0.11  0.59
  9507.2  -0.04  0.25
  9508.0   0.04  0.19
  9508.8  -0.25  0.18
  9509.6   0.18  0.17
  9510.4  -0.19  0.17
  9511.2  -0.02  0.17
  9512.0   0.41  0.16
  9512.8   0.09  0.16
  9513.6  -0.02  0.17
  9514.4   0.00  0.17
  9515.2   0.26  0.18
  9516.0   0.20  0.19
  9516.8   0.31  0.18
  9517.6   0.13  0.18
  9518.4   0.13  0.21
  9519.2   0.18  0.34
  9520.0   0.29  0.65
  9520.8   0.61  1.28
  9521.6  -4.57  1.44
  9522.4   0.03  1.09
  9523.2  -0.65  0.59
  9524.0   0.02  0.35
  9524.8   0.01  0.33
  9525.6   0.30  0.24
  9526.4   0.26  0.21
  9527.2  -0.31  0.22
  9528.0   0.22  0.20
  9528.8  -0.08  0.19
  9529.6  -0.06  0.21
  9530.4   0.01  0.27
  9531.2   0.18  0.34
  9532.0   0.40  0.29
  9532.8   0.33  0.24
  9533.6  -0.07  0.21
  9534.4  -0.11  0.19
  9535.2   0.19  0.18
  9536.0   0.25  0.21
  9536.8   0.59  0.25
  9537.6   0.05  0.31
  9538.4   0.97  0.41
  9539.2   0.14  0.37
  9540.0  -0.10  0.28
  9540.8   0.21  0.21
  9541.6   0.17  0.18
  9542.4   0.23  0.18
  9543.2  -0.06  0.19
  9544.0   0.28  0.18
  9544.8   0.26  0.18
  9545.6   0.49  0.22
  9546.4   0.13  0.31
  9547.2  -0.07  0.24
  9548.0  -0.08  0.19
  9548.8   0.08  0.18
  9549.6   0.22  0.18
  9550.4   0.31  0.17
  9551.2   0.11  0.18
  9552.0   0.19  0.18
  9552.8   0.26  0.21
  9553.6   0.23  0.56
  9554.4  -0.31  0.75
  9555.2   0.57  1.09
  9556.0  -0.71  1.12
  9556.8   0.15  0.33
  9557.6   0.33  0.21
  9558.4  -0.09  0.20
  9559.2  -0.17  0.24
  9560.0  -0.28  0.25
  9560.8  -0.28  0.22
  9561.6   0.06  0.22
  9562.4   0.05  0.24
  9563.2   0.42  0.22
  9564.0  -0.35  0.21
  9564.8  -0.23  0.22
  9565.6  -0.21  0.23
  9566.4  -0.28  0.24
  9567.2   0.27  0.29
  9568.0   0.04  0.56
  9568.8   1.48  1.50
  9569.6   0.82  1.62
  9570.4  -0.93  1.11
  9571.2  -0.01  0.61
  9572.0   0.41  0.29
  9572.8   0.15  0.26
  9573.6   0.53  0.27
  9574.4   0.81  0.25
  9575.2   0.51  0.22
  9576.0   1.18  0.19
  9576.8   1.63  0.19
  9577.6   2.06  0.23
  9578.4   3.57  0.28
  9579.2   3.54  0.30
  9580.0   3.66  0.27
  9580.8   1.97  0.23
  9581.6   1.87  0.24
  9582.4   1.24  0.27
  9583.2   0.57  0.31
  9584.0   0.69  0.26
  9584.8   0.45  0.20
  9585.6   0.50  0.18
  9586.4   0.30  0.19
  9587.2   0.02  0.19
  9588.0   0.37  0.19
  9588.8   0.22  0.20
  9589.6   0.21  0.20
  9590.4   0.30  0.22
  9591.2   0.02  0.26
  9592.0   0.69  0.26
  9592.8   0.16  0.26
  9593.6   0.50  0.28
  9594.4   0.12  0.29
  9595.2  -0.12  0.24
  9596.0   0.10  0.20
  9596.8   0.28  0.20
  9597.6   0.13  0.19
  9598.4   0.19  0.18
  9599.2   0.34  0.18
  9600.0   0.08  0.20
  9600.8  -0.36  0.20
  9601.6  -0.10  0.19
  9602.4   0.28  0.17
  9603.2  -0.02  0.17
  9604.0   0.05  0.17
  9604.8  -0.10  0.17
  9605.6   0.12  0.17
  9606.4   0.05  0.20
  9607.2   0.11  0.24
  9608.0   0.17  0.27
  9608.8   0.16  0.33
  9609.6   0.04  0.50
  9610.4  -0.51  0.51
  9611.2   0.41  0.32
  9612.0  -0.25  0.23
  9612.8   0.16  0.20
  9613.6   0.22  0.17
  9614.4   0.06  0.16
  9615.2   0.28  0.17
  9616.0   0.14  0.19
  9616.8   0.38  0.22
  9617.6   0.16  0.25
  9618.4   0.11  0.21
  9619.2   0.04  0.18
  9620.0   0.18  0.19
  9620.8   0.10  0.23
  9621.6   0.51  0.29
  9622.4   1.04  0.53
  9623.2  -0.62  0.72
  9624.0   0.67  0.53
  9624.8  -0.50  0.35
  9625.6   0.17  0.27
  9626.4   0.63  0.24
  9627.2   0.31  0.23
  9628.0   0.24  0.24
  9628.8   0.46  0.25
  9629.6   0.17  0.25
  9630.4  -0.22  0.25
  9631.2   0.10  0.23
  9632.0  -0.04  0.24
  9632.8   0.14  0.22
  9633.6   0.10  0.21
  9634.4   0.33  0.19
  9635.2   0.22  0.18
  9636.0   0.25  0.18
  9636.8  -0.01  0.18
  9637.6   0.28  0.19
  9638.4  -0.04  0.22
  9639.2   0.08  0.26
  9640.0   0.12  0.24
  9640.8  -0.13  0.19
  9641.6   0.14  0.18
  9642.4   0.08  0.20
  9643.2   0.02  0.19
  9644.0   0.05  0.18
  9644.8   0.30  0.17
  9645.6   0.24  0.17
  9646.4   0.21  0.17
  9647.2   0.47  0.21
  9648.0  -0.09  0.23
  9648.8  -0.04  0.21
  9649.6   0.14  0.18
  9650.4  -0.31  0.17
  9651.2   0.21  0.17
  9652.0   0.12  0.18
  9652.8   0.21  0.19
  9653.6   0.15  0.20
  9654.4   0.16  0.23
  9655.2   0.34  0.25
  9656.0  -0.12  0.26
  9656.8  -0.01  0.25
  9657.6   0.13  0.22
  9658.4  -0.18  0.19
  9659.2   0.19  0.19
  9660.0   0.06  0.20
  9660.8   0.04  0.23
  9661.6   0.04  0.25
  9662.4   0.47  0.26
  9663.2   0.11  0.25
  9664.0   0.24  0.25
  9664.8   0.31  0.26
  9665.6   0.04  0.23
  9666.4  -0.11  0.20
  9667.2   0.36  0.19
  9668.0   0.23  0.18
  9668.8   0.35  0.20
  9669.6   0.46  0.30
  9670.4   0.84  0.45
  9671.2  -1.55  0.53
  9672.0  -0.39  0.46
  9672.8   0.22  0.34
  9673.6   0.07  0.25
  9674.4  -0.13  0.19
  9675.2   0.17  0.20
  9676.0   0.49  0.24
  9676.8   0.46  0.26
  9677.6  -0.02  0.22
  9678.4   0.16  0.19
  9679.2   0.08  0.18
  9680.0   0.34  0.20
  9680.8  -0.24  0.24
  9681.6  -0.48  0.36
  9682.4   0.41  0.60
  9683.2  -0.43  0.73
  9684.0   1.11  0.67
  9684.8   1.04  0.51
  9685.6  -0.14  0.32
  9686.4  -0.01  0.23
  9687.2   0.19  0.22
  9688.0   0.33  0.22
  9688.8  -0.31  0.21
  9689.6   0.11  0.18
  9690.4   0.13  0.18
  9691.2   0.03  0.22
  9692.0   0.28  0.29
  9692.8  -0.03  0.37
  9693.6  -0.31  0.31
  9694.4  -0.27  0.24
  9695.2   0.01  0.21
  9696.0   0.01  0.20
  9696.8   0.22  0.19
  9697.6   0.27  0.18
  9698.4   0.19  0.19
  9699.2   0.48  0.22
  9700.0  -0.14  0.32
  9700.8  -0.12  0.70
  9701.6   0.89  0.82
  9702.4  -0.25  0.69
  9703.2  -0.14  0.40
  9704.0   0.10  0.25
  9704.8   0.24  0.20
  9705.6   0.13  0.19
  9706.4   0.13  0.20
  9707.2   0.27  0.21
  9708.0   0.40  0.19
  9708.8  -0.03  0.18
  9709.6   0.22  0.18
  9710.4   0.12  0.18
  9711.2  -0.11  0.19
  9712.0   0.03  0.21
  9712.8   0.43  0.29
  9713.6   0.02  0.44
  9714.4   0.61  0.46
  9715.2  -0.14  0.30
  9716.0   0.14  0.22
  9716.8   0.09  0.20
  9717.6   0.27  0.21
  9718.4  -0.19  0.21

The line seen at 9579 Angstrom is [O III]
